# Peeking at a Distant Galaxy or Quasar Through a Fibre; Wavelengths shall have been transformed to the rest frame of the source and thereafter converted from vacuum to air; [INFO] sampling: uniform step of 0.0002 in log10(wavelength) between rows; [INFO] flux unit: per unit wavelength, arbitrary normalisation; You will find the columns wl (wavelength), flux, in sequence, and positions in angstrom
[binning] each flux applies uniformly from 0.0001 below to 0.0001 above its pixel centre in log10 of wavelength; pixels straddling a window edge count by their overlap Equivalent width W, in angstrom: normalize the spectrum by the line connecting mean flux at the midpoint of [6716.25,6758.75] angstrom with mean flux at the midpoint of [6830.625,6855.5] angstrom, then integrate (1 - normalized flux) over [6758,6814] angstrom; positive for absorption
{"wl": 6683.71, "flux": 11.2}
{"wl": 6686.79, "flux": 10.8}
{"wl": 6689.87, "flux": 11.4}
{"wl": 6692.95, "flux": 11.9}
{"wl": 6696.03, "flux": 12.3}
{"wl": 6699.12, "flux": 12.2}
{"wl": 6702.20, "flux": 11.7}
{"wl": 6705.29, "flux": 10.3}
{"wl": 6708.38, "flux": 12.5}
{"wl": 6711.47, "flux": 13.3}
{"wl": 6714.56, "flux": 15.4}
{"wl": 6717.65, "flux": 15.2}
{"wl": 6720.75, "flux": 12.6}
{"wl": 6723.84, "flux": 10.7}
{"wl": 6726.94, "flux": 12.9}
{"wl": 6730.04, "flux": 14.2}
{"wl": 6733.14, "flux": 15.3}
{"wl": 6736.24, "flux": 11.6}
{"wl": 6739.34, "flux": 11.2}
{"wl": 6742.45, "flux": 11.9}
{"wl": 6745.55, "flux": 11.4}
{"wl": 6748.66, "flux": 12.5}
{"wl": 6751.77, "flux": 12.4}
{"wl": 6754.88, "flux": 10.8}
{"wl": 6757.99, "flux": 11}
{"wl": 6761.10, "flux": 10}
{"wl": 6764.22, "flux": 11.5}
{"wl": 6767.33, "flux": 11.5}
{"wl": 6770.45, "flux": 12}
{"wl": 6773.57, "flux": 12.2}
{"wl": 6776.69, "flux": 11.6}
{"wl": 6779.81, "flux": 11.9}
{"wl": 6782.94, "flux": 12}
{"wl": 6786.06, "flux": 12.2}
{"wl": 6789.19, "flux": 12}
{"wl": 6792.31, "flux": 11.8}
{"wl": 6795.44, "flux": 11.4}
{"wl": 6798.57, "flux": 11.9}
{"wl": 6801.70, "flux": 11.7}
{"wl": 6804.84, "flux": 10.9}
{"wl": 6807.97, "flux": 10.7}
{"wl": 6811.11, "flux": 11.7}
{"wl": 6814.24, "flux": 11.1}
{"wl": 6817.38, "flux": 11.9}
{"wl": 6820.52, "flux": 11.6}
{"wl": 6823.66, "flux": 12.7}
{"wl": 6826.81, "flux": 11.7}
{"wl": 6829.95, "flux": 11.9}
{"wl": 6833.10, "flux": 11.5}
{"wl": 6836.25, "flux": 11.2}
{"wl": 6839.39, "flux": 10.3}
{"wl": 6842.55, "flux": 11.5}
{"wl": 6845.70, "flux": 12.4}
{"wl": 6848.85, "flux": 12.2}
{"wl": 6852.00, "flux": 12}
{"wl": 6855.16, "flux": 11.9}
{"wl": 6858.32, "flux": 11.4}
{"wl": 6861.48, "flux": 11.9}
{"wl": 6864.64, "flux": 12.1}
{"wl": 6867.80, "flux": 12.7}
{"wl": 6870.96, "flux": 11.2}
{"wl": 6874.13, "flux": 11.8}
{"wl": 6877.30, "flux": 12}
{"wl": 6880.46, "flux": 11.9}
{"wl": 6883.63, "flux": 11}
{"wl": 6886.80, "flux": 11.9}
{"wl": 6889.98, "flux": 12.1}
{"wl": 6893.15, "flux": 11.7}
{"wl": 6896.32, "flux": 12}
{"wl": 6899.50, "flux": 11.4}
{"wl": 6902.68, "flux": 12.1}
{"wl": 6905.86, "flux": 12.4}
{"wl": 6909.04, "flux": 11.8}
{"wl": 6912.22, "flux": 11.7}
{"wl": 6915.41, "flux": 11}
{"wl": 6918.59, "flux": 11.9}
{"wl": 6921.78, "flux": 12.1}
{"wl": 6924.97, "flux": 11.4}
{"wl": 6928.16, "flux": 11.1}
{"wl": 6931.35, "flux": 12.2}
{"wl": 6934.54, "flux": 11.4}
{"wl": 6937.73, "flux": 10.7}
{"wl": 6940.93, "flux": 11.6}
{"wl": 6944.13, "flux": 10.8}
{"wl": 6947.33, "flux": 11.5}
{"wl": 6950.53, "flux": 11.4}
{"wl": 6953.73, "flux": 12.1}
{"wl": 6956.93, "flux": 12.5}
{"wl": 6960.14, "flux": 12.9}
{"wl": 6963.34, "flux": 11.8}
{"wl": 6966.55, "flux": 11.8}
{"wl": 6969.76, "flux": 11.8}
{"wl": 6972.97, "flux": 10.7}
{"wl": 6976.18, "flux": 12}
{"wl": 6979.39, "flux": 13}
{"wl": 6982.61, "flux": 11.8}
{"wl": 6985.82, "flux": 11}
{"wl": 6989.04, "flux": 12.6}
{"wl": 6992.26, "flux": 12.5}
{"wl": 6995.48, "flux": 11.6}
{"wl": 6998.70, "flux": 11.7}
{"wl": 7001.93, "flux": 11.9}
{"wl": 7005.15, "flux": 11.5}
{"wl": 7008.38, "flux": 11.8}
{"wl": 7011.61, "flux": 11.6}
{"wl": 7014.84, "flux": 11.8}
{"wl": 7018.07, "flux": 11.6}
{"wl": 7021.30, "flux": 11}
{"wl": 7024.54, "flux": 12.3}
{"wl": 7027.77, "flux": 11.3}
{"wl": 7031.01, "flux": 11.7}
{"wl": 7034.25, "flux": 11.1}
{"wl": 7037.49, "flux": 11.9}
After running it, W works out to 2.3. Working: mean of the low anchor 12.4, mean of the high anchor 11.6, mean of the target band 11.6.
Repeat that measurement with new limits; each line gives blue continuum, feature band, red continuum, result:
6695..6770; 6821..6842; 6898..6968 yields 0.77 angstrom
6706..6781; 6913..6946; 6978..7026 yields 1.49 angstrom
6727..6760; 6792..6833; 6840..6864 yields 1.28 angstrom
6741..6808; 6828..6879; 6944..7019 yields -0.18 angstrom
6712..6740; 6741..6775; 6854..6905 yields 3.75 angstrom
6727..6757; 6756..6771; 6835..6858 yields 1.33 angstrom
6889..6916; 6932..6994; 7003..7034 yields -0.44 angstrom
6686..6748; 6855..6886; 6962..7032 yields 0.75 angstrom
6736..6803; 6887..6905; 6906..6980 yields -0.30 angstrom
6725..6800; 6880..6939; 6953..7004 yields 1.46 angstrom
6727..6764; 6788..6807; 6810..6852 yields 0.39 angstrom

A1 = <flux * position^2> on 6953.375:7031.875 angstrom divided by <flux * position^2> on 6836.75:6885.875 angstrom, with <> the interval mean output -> 1.05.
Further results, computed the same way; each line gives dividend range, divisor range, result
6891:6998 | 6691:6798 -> 1.03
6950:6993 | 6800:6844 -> 1.09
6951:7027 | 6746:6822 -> 1.09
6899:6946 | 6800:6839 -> 1.04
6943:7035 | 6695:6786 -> 1.04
